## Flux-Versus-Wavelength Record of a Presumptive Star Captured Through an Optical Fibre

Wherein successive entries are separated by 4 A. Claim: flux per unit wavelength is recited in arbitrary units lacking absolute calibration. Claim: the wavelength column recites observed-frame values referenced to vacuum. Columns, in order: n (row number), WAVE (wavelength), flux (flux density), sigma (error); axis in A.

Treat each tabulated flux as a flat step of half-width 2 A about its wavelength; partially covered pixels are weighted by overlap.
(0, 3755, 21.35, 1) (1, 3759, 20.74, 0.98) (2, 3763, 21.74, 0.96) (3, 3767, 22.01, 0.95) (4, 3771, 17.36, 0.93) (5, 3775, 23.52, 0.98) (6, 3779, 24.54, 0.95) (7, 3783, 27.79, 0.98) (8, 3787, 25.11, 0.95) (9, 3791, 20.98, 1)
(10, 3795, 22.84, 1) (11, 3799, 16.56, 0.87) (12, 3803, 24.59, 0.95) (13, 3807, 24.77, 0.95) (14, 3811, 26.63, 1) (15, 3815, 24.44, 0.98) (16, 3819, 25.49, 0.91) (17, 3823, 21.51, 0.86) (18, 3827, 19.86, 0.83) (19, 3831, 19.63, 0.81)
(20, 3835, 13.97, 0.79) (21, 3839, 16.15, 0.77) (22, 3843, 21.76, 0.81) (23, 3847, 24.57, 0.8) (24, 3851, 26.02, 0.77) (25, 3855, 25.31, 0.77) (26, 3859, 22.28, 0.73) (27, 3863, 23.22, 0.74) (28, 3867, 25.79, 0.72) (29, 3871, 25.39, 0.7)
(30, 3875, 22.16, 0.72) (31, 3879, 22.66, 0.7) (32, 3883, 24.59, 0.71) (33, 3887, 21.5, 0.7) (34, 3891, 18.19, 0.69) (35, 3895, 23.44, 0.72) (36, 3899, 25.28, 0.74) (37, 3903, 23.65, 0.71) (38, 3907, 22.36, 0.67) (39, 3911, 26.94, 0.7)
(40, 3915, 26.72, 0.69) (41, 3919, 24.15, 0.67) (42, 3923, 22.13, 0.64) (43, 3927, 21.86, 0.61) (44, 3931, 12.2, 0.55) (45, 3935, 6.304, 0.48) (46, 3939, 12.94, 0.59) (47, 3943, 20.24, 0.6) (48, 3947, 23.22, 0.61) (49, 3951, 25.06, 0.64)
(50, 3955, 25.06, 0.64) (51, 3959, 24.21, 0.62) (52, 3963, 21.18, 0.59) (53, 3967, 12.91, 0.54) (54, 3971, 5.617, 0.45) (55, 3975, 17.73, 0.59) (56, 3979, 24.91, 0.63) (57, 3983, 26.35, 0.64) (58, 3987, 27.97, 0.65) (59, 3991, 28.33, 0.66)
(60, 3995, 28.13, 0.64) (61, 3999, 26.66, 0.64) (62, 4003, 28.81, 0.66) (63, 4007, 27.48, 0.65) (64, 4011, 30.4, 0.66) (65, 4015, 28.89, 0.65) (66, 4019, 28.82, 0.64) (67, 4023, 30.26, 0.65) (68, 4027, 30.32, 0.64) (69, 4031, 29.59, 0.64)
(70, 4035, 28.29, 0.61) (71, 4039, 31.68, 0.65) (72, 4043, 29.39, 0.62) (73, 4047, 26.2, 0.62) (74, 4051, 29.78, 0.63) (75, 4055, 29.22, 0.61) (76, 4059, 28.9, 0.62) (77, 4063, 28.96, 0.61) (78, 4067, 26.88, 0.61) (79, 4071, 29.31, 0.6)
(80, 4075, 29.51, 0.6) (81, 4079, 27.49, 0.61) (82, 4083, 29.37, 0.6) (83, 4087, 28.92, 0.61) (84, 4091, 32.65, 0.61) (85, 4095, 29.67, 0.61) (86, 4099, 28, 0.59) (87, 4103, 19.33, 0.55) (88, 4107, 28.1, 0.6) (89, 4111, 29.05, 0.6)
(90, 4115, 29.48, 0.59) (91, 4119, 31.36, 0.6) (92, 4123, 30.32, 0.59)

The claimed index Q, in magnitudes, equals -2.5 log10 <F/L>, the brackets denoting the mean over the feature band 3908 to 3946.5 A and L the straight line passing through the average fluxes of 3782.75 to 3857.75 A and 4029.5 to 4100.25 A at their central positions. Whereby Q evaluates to 0.281 mag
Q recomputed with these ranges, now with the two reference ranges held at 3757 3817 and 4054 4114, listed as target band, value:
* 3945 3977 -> 0.32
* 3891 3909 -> 0.09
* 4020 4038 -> -0.09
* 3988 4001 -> -0.04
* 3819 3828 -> 0.08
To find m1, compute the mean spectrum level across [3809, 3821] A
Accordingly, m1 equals 25.5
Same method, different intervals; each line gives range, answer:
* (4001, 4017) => 28.9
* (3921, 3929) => 22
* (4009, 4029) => 29.7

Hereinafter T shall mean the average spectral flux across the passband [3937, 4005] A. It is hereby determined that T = 22.3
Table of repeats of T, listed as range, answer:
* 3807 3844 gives 21.2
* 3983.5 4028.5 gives 28.6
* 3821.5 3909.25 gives 22.3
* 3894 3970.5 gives 20.7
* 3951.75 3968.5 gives 21.4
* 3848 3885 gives 24.2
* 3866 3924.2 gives 23.6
